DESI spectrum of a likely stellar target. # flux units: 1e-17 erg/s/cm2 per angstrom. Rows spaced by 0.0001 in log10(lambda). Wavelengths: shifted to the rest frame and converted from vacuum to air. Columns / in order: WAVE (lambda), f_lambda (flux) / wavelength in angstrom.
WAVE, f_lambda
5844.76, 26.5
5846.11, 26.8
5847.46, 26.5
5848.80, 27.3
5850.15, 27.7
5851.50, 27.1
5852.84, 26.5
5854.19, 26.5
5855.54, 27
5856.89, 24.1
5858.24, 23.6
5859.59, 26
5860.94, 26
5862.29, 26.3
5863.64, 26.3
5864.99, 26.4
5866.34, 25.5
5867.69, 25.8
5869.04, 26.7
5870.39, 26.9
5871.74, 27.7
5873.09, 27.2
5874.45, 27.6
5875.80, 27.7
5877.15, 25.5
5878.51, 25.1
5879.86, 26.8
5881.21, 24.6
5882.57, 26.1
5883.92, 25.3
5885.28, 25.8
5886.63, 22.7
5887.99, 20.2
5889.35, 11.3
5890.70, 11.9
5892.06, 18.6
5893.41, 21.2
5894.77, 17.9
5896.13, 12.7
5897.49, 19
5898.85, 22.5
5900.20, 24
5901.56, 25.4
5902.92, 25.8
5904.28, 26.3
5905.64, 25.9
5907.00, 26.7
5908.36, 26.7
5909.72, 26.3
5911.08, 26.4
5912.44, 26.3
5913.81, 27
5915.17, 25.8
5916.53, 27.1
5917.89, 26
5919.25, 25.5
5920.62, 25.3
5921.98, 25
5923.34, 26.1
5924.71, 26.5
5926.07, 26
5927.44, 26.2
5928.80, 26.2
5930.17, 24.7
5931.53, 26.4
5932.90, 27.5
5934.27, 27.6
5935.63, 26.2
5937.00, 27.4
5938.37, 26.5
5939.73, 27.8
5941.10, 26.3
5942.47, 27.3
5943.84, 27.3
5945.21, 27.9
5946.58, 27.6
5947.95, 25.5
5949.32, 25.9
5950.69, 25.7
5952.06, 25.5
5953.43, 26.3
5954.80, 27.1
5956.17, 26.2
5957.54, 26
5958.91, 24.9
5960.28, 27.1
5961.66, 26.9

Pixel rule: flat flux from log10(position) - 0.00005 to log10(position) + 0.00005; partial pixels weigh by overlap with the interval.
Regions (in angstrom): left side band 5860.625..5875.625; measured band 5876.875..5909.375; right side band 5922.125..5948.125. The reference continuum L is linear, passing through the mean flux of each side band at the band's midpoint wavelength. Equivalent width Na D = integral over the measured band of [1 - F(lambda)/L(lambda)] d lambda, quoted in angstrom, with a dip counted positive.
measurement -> 5.2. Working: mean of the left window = 26.6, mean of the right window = 26.7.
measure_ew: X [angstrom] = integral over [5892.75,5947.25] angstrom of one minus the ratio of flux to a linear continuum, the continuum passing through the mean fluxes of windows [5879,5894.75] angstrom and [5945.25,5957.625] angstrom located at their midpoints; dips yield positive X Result -3.5 angstrom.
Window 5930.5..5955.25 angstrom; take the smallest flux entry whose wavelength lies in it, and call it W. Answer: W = 25.5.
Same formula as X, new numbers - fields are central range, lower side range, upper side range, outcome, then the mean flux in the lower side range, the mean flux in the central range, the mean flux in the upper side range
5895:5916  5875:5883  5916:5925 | 1.28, 26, 24.3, 25.9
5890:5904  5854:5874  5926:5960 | 3.31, 26.1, 20.1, 26.5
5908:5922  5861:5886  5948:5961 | 0.00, 26.3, 26.2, 26.1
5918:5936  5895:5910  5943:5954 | -0.72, 23.5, 26.1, 26.5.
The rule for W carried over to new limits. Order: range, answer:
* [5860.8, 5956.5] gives 11.3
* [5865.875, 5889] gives 20.2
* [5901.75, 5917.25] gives 25.8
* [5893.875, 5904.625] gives 12.7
